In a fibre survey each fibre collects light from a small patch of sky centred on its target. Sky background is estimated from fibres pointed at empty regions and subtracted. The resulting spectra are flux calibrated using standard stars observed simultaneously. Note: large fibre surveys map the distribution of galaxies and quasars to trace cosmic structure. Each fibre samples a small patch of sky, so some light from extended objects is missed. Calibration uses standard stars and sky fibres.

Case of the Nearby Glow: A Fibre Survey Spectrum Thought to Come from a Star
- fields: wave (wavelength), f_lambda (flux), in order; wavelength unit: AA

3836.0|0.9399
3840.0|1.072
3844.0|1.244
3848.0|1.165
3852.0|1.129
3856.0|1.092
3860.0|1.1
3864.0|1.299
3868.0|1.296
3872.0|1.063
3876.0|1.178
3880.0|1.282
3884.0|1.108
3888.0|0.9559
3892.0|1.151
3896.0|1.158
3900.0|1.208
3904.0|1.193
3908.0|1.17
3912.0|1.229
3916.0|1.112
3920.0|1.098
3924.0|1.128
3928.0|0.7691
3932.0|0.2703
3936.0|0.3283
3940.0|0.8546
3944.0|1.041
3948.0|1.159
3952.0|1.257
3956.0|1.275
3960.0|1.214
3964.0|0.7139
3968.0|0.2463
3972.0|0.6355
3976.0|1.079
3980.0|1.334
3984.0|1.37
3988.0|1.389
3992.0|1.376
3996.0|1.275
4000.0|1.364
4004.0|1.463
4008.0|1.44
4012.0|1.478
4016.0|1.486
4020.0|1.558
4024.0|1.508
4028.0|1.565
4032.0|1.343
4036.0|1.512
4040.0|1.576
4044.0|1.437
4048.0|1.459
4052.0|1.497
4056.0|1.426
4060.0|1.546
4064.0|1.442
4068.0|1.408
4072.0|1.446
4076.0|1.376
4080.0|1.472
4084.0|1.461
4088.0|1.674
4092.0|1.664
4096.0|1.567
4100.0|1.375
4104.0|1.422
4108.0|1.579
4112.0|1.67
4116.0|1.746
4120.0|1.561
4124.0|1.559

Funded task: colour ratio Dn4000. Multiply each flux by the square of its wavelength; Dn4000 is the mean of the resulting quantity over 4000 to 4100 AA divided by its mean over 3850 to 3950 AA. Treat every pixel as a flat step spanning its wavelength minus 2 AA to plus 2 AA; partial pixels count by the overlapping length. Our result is 1.5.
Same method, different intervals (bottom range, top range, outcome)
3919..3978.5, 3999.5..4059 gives 1.77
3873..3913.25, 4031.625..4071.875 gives 1.37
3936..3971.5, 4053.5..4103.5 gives 1.72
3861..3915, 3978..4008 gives 1.23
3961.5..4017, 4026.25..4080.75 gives 1.27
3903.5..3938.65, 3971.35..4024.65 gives 1.55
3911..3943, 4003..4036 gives 1.85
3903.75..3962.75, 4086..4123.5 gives 1.73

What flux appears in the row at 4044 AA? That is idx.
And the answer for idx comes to 1.437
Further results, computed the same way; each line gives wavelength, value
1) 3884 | 1.108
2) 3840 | 1.072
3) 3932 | 0.2703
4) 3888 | 0.9559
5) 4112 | 1.67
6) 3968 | 0.2463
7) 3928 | 0.7691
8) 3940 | 0.8546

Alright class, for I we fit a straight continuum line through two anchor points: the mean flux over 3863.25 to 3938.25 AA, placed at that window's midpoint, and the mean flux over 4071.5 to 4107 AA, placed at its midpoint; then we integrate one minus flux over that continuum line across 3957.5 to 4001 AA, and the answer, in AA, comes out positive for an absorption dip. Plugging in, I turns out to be 5.4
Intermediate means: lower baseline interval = 1.05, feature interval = 1.09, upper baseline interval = 1.5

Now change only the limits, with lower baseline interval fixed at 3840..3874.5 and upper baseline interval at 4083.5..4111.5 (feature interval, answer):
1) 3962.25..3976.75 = 7.69 AA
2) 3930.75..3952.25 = 8.29 AA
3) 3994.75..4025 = -0.87 AA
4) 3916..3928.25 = 2.12 AA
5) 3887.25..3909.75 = 1.53 AA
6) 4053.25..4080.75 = 0.96 AA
